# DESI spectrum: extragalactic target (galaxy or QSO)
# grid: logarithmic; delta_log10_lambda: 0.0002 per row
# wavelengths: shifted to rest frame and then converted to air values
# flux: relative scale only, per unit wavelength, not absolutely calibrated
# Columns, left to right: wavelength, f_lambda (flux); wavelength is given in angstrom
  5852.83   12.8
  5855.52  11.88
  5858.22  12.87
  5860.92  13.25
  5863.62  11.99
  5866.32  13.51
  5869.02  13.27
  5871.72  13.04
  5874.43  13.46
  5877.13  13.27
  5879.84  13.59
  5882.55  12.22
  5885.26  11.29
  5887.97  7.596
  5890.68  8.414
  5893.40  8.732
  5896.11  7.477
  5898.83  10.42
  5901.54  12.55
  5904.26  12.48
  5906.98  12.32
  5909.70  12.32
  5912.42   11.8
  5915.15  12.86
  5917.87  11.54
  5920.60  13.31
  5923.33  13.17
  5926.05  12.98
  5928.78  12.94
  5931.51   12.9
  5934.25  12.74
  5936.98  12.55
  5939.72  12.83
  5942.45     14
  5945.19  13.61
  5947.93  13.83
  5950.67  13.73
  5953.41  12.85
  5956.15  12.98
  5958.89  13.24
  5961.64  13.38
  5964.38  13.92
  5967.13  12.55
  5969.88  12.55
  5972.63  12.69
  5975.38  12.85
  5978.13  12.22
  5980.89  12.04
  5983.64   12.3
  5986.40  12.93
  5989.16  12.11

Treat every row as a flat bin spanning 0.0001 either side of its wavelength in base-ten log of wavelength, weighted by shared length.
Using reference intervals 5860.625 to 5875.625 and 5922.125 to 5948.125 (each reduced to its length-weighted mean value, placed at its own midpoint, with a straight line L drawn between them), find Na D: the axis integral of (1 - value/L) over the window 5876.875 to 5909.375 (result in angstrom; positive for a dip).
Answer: 5.6 angstrom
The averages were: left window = 13.1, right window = 13.1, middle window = 10.8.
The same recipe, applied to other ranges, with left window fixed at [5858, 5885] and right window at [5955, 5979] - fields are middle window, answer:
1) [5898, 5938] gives 1.48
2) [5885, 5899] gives 4.63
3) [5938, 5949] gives -0.49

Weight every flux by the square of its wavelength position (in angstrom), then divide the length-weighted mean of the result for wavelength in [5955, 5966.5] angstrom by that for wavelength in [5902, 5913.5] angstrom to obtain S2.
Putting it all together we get 1.1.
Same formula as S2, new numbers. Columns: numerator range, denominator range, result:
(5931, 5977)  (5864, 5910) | 1.17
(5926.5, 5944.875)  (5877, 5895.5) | 1.27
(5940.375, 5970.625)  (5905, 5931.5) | 1.07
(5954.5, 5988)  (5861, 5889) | 1.06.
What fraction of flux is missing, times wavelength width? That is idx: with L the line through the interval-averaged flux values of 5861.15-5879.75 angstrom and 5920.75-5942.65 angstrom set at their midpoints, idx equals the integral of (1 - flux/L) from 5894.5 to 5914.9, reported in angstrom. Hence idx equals 2.59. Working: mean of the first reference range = 13.1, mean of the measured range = 11.4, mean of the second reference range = 13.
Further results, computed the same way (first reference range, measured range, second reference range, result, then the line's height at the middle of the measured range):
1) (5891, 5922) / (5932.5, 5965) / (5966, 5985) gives -3.4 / 12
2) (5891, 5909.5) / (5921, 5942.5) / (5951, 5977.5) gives -2.1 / 11.8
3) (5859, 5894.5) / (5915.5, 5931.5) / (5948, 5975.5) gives -0.3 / 12.6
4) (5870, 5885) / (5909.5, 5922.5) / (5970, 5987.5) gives 0.4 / 12.8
